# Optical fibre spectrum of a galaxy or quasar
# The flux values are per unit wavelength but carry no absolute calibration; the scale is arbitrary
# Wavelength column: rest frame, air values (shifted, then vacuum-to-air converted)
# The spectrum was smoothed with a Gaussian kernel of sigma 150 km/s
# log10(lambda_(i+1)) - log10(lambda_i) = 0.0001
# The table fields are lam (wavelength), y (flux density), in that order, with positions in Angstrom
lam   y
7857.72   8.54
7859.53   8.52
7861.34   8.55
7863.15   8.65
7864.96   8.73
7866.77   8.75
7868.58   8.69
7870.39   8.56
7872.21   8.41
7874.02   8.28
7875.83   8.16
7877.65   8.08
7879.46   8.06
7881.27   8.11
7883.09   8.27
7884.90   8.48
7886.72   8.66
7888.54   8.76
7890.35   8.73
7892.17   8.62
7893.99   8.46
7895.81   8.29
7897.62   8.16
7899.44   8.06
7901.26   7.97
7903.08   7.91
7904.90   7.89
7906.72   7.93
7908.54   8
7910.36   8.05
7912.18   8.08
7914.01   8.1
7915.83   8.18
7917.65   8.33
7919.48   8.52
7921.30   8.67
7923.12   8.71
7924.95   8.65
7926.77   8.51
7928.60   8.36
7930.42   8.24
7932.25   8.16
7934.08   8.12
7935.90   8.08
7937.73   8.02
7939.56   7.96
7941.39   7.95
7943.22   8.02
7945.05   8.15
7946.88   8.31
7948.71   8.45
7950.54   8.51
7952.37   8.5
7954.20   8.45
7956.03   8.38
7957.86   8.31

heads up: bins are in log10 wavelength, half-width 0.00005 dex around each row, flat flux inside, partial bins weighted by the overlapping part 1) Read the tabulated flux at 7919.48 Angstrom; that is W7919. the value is 8.52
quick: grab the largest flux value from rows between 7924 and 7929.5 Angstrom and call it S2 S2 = 8.65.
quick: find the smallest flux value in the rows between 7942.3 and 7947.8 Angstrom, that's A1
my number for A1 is 8.02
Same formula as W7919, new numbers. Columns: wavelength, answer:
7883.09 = 8.27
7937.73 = 8.02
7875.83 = 8.16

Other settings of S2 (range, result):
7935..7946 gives 8.15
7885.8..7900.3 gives 8.76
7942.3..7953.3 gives 8.51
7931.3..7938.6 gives 8.16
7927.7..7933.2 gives 8.36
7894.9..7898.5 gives 8.29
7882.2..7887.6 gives 8.66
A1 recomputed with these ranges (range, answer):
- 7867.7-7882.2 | 8.06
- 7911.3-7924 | 8.08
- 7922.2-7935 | 8.12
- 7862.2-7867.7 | 8.65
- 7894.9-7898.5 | 8.16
